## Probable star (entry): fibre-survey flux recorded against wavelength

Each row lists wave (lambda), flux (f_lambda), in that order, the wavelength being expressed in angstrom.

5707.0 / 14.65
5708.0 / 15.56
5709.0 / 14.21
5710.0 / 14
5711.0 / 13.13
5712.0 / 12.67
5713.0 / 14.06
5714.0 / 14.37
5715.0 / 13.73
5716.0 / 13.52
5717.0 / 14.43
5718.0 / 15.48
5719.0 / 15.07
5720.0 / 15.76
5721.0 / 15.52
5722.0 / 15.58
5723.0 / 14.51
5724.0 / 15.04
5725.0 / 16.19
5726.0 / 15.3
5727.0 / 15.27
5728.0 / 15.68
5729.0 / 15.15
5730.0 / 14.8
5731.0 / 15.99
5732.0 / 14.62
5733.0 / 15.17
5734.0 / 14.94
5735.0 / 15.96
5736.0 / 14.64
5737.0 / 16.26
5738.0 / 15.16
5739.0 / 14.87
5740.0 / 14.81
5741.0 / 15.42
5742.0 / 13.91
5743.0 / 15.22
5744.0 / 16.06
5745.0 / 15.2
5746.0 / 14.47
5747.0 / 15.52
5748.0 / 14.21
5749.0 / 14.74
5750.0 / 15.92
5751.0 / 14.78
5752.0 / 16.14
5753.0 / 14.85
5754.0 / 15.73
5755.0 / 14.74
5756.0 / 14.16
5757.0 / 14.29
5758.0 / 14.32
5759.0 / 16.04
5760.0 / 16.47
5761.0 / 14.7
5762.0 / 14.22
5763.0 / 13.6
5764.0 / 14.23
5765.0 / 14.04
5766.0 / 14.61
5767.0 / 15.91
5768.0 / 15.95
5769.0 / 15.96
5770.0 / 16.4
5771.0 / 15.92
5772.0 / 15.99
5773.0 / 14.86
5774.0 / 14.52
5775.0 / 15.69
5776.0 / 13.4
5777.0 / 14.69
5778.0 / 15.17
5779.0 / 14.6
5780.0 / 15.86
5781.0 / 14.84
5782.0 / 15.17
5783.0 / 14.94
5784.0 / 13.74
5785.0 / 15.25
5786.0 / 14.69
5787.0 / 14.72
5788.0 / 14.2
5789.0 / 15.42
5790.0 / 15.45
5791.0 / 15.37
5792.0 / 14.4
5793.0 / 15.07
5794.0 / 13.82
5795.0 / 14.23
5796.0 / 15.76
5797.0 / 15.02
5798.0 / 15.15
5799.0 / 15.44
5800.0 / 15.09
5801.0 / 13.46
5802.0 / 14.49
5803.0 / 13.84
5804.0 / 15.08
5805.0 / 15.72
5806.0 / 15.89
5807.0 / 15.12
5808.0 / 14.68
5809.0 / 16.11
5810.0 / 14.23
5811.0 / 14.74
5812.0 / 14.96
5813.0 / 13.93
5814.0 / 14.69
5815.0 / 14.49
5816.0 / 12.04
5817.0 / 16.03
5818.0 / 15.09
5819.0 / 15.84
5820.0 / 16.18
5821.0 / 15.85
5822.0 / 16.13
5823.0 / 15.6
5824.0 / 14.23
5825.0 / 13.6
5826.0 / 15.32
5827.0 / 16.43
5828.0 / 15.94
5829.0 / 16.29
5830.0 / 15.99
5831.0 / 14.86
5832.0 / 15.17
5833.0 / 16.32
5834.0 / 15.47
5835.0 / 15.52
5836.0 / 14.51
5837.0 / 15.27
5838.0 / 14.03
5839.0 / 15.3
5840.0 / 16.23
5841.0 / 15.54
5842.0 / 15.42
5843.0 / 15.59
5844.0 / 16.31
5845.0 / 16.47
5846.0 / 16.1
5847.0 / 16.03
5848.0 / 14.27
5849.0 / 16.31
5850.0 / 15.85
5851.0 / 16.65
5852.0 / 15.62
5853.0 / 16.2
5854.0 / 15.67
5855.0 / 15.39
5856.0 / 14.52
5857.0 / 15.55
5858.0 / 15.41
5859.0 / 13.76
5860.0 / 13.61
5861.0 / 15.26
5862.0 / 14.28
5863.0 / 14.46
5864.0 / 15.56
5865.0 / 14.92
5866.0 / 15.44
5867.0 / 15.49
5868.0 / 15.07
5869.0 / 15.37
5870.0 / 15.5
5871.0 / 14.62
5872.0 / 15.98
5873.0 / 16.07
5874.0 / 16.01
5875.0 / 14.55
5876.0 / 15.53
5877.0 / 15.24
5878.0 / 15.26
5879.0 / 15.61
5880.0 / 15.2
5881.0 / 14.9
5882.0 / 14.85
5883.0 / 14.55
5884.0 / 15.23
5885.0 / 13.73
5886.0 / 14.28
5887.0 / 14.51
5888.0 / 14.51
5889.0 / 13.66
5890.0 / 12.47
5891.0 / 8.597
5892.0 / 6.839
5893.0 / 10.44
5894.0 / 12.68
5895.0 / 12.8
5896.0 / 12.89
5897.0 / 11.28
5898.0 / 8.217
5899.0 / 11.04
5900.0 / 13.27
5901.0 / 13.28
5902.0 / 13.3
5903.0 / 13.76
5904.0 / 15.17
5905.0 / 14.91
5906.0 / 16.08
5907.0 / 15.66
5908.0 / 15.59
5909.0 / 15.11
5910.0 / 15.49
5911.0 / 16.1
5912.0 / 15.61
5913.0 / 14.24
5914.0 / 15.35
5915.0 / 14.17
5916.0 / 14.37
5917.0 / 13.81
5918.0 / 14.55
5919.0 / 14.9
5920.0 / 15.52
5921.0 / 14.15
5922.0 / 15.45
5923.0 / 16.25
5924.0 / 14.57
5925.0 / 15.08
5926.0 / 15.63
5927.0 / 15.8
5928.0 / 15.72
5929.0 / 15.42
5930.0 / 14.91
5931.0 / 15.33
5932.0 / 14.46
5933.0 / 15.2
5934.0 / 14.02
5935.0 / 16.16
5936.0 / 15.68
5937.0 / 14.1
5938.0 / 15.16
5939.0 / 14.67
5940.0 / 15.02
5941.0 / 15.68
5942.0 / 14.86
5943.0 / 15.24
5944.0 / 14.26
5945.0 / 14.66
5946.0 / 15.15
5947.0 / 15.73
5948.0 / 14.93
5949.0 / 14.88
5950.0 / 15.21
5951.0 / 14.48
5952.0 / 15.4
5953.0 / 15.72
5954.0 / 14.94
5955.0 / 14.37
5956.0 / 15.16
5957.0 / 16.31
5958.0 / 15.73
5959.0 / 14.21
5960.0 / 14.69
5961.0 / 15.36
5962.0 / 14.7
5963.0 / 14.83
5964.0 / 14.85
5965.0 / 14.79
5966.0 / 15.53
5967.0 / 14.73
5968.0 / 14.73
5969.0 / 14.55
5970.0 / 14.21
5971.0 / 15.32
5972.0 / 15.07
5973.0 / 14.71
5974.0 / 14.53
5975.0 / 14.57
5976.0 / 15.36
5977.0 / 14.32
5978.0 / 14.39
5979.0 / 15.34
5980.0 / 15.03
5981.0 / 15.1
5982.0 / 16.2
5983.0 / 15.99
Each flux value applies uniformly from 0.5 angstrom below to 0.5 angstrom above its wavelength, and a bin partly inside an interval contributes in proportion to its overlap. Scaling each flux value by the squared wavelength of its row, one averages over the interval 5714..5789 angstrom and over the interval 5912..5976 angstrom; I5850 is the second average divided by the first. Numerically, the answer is 1.06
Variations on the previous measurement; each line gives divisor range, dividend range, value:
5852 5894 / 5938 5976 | 1.06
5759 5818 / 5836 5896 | 1.01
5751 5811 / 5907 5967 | 1.06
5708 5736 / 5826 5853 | 1.10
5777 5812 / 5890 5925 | 0.96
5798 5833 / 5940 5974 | 1.04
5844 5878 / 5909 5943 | 1.00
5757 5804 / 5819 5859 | 1.06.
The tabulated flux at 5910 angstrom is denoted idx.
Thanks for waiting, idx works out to 15.49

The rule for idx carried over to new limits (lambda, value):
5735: 15.96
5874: 16.01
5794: 13.82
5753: 14.85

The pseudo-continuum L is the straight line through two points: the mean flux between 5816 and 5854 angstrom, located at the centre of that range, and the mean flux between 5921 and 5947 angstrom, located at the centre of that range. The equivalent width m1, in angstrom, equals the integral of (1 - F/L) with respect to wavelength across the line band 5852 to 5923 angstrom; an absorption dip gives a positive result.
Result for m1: 4.6 angstrom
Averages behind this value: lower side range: 15.6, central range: 14.3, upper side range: 15.1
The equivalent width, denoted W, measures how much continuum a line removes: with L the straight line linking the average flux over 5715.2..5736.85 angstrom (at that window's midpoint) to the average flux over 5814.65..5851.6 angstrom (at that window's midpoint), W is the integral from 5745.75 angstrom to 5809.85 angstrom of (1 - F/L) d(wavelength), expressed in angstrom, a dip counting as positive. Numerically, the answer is 1.4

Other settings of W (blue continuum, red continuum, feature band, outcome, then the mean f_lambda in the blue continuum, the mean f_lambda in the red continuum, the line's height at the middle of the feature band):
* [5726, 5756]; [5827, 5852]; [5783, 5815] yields 1.3 angstrom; 15.2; 15.7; 15.5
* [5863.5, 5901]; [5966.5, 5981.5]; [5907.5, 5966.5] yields -2.7 angstrom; 13.8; 14.8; 14.4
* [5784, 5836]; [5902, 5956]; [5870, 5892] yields 1.0 angstrom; 15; 15.1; 15.1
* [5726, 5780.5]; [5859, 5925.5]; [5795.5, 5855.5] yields -2.6 angstrom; 15.1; 14.3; 14.7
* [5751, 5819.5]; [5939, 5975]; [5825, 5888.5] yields -1.5 angstrom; 14.9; 15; 14.9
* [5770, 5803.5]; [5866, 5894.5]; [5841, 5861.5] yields -1.6 angstrom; 14.9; 14.2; 14.4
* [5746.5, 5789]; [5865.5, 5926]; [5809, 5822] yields -0.2 angstrom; 15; 14.2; 14.7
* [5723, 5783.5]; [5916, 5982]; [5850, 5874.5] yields -0.4 angstrom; 15.1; 15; 15.1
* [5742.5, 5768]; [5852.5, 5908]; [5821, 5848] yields -1.9 angstrom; 15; 14.2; 14.5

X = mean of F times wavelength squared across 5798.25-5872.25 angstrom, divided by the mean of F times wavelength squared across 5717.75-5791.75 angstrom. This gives 1.0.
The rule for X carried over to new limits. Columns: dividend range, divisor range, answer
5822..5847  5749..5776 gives 1.05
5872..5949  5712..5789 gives 1.01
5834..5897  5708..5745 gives 1.03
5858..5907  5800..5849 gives 0.94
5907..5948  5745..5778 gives 1.06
